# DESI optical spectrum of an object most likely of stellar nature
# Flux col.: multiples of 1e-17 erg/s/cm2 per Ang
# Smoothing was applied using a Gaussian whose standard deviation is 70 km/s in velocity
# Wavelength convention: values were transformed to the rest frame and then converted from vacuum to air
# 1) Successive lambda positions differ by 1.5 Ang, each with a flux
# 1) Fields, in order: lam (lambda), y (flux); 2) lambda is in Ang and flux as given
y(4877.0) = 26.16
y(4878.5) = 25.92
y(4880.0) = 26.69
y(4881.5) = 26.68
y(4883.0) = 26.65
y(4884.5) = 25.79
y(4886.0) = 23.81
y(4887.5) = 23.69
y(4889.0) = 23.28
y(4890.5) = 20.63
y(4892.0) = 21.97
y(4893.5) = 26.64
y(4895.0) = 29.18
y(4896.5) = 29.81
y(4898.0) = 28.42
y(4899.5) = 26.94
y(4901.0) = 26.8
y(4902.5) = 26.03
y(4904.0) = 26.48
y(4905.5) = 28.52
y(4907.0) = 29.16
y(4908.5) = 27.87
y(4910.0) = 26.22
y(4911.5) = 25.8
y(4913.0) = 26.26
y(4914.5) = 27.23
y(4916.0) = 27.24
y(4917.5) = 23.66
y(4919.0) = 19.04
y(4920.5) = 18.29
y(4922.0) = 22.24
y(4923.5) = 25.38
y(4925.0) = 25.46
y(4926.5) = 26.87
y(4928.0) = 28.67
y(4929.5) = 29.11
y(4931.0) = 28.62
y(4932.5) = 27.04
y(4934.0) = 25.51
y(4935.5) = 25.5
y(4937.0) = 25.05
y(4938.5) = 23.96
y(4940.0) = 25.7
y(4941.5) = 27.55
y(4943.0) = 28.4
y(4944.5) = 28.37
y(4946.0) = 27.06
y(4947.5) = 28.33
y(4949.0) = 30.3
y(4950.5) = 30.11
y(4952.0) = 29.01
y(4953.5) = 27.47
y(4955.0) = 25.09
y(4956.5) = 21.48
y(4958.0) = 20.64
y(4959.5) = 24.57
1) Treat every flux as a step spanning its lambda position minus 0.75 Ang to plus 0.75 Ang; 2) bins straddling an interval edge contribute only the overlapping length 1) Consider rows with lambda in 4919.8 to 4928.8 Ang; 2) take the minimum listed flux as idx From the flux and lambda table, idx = 18.29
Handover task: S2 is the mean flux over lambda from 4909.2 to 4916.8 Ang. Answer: 26.5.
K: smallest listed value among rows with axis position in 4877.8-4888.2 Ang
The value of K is 23.69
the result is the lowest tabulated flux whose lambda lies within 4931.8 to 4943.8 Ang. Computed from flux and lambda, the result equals 23.96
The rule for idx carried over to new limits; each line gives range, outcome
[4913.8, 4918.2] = 23.66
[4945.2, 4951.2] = 27.06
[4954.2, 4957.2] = 21.48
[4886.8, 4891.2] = 20.63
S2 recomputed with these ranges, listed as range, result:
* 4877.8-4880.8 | 26.3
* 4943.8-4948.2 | 27.9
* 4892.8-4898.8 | 28.5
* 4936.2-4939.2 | 24.5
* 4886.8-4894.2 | 23.2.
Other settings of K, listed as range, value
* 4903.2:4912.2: 25.8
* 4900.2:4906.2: 26.03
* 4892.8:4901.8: 26.64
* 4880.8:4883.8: 26.65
